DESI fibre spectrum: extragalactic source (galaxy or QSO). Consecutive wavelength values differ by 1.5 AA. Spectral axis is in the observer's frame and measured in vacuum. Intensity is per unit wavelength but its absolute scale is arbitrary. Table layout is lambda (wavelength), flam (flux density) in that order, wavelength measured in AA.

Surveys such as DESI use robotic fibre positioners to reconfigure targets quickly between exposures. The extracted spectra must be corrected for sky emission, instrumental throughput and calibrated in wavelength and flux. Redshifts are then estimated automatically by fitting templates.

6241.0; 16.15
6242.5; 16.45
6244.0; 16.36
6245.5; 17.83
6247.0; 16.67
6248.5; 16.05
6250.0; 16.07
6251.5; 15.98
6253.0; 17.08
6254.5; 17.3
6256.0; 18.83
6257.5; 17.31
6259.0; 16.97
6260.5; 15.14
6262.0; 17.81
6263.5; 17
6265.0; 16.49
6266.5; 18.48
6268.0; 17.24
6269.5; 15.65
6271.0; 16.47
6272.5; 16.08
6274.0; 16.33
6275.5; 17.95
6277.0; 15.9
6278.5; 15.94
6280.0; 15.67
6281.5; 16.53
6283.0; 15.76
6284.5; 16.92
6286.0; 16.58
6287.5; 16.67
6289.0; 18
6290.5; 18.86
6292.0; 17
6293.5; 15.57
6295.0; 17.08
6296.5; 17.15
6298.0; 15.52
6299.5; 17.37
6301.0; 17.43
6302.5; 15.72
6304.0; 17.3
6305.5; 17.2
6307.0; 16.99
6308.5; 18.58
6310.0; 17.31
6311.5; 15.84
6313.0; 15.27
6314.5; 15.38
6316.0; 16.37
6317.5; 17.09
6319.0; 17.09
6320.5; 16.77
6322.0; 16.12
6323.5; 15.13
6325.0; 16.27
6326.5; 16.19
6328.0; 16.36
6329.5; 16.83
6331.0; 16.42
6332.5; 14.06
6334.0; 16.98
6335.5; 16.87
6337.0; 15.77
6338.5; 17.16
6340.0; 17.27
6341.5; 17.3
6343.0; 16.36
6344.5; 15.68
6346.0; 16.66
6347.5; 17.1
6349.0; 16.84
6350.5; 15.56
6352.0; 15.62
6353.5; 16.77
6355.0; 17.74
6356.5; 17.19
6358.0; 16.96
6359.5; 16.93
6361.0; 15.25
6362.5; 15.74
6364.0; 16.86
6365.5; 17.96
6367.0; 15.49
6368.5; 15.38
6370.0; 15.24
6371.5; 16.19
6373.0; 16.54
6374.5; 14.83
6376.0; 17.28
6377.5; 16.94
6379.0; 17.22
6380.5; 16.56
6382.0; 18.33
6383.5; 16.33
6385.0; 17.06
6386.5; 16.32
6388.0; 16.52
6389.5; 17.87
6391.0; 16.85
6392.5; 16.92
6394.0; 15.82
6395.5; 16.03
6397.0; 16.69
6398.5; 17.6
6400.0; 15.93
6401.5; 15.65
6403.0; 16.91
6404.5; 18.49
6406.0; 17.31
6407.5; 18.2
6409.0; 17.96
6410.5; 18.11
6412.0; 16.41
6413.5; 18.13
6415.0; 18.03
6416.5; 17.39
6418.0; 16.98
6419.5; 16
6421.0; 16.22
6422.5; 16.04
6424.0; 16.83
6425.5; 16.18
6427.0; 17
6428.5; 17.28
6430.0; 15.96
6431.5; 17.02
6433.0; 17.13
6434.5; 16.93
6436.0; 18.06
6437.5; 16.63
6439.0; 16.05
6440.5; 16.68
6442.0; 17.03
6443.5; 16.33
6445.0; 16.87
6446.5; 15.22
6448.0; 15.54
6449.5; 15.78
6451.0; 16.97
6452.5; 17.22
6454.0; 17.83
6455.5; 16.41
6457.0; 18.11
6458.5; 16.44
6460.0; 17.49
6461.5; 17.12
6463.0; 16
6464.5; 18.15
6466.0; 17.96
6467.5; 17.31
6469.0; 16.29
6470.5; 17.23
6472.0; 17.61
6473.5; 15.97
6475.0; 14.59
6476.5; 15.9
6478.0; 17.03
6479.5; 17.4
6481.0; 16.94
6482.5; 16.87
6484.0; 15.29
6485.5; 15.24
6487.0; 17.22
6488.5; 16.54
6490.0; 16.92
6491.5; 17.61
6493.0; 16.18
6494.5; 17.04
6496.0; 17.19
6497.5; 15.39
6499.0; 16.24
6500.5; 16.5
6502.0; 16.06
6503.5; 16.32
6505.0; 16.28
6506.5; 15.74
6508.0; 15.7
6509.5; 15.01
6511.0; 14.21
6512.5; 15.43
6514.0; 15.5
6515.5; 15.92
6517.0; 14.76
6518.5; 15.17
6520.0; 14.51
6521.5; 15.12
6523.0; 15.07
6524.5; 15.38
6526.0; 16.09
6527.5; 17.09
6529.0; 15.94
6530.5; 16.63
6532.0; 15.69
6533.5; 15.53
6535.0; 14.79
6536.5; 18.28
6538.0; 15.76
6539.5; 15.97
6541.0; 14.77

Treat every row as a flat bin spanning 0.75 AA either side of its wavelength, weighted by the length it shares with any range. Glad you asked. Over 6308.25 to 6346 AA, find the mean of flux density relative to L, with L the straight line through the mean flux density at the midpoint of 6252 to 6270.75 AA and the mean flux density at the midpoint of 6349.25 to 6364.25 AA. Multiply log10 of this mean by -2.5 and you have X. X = 0.02 mag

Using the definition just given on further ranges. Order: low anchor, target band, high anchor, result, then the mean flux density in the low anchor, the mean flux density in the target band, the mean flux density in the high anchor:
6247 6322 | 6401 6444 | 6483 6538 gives -0.049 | 16.7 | 17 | 15.9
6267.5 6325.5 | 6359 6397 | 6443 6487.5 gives 0.010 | 16.6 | 16.5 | 16.7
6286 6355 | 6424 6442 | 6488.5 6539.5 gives -0.040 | 16.6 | 16.8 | 15.9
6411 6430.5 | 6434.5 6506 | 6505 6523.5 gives -0.046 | 16.8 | 16.7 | 15.2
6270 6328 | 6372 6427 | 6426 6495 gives -0.013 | 16.6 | 16.9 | 16.7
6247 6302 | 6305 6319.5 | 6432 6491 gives 0.005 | 16.8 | 16.7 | 16.7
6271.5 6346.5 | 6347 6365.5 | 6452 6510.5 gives -0.001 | 16.6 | 16.6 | 16.6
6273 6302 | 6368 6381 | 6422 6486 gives 0.031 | 16.7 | 16.3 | 16.7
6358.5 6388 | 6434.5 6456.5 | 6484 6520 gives -0.031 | 16.5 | 16.6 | 16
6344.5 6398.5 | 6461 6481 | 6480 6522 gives -0.046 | 16.6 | 16.8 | 16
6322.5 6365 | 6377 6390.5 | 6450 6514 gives -0.036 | 16.4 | 17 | 16.5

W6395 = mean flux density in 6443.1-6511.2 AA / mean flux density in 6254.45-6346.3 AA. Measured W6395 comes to 0.99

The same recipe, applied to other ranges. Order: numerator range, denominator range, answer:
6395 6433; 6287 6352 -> 1.02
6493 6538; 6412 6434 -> 0.94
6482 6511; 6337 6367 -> 0.98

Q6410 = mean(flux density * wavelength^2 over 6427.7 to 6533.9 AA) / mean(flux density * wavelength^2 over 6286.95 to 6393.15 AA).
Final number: 1.03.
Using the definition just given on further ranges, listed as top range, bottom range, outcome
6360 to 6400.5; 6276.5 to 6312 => 1.01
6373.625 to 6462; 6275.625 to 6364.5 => 1.05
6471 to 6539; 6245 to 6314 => 1.02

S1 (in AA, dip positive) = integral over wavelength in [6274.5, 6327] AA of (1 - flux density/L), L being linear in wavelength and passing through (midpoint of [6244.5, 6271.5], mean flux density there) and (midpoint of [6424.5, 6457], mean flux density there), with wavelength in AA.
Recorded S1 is 0.7 AA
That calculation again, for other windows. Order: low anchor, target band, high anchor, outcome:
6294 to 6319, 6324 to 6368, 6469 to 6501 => 0.53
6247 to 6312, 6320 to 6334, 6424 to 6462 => 0.62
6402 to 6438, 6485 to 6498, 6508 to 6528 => -0.69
